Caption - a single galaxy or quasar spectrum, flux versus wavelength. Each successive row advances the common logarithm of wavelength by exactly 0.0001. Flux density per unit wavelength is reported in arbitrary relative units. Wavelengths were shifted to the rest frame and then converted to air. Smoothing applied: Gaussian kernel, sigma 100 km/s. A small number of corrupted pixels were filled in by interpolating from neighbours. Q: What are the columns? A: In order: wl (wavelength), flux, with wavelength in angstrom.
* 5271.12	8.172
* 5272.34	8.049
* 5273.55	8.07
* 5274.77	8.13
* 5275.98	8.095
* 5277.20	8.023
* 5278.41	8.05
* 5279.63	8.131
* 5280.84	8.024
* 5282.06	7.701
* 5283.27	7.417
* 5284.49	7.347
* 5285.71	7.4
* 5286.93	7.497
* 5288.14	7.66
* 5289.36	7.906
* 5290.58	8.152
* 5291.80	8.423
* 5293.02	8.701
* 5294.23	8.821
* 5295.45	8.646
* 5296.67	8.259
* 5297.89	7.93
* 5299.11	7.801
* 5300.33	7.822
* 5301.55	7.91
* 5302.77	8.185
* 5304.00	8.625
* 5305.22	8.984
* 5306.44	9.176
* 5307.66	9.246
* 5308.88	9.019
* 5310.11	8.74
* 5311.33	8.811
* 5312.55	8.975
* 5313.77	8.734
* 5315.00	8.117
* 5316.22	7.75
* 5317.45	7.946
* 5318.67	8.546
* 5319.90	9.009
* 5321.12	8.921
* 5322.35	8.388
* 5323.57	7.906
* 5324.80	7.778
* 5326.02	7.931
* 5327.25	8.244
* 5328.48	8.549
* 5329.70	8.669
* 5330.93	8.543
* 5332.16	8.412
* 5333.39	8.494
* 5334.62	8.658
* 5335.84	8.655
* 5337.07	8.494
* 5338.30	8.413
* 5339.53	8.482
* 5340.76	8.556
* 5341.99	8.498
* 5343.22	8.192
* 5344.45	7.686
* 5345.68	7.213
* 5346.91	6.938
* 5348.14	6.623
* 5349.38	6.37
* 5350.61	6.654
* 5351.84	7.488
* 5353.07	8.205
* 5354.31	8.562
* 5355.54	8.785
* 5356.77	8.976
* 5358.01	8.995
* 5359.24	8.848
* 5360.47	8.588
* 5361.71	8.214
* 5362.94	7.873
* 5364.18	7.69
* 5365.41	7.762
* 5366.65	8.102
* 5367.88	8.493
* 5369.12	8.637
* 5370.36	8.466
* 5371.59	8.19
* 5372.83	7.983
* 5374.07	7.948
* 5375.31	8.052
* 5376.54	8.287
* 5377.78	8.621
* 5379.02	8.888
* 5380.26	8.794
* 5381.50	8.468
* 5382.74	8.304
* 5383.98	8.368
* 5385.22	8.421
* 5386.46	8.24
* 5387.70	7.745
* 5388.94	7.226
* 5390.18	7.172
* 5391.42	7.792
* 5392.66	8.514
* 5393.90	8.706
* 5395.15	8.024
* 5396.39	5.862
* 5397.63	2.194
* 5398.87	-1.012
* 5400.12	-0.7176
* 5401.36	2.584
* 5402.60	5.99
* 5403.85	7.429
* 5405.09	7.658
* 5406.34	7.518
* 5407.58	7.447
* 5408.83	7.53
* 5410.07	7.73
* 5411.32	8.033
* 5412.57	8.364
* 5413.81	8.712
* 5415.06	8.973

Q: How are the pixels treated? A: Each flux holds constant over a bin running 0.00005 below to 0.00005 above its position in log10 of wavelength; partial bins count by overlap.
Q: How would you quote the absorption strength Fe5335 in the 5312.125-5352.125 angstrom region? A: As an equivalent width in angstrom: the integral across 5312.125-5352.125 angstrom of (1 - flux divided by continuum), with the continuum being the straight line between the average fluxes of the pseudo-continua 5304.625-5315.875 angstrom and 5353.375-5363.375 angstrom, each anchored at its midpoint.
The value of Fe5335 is 2.8 angstrom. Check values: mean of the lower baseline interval 8.84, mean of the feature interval 8.12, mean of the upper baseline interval 8.61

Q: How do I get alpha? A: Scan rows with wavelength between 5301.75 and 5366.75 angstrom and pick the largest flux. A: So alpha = 9.246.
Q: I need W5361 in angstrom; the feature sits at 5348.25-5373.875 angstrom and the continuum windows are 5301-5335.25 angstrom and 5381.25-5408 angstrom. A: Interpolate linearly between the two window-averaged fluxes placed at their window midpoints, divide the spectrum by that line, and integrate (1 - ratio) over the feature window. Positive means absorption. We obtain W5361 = -2.8 angstrom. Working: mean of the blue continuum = 8.51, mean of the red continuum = 6.42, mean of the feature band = 8.11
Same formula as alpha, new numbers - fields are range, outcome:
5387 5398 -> 8.706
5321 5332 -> 8.921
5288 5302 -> 8.821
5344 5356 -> 8.785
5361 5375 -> 8.637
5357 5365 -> 8.995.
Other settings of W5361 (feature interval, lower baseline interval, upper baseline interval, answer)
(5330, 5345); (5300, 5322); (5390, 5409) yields -1.36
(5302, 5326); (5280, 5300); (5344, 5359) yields -2.02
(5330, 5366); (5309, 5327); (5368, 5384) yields 1.26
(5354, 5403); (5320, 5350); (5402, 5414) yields 2.63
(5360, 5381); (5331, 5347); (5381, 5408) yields -3.07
